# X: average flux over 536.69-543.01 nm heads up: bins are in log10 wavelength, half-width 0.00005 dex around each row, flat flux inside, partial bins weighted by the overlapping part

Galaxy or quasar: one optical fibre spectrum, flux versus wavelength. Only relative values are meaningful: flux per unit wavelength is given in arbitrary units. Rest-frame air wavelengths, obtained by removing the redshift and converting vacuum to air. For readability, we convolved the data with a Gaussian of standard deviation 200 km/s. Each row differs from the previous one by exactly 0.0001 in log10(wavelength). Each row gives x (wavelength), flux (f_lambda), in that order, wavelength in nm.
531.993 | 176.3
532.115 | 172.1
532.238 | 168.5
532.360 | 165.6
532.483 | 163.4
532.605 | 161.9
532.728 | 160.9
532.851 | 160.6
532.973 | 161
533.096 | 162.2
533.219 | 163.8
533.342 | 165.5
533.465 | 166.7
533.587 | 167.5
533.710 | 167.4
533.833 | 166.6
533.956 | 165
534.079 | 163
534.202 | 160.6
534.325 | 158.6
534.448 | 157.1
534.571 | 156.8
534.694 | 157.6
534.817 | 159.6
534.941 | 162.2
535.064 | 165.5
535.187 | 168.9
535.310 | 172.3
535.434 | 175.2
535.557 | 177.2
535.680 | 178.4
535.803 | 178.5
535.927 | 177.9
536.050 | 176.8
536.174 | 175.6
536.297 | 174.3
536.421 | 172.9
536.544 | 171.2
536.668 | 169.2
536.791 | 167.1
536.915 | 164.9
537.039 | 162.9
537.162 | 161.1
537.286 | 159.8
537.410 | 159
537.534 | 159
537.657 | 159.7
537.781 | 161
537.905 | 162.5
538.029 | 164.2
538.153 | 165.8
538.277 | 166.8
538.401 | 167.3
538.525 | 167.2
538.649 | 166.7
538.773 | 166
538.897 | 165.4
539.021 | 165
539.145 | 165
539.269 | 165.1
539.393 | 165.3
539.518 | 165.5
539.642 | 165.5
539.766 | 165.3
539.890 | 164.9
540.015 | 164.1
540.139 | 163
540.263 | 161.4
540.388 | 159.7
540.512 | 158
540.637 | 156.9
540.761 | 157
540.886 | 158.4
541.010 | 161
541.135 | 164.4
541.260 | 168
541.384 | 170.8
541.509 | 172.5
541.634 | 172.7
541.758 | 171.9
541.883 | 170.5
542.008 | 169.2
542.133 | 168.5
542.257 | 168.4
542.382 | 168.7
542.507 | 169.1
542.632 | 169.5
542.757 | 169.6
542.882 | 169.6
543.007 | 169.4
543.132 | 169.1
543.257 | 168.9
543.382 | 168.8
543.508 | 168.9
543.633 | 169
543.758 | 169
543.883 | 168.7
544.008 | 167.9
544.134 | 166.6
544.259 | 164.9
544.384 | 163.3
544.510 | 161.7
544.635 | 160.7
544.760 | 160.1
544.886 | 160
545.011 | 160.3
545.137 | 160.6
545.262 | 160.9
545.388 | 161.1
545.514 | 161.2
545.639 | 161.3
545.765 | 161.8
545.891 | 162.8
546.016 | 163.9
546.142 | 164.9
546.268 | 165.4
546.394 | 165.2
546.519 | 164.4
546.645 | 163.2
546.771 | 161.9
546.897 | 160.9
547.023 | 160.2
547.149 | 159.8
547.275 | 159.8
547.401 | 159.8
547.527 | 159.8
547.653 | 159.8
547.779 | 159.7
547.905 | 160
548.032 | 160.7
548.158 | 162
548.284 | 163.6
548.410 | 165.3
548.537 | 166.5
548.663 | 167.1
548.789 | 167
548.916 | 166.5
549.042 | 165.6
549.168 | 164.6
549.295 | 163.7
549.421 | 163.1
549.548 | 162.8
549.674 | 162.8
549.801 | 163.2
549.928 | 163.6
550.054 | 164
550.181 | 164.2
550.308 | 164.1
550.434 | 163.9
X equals 165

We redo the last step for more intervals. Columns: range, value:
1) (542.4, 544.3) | 169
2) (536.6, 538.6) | 164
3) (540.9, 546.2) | 166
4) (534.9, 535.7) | 171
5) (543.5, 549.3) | 163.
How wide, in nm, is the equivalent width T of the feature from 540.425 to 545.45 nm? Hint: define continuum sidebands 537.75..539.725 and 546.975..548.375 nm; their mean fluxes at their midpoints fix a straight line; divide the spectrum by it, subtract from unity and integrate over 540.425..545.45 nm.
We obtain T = -0.084 nm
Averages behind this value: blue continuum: 165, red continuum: 161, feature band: 166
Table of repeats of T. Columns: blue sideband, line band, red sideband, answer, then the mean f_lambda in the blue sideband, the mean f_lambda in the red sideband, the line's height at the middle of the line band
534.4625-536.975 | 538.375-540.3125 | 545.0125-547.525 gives 0.02 nm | 170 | 162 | 167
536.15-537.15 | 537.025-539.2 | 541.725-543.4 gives 0.07 nm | 169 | 169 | 169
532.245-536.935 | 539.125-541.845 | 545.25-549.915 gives 0.01 nm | 167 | 163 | 165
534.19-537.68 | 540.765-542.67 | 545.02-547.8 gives -0.04 nm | 167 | 162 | 164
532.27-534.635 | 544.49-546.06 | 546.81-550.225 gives 0.02 nm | 163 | 163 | 163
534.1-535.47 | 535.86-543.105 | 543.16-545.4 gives -0.11 nm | 163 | 165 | 164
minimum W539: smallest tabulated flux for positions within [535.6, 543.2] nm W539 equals 156.9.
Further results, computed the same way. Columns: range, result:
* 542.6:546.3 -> 160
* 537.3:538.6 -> 159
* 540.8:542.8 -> 158.4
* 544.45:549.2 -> 159.7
